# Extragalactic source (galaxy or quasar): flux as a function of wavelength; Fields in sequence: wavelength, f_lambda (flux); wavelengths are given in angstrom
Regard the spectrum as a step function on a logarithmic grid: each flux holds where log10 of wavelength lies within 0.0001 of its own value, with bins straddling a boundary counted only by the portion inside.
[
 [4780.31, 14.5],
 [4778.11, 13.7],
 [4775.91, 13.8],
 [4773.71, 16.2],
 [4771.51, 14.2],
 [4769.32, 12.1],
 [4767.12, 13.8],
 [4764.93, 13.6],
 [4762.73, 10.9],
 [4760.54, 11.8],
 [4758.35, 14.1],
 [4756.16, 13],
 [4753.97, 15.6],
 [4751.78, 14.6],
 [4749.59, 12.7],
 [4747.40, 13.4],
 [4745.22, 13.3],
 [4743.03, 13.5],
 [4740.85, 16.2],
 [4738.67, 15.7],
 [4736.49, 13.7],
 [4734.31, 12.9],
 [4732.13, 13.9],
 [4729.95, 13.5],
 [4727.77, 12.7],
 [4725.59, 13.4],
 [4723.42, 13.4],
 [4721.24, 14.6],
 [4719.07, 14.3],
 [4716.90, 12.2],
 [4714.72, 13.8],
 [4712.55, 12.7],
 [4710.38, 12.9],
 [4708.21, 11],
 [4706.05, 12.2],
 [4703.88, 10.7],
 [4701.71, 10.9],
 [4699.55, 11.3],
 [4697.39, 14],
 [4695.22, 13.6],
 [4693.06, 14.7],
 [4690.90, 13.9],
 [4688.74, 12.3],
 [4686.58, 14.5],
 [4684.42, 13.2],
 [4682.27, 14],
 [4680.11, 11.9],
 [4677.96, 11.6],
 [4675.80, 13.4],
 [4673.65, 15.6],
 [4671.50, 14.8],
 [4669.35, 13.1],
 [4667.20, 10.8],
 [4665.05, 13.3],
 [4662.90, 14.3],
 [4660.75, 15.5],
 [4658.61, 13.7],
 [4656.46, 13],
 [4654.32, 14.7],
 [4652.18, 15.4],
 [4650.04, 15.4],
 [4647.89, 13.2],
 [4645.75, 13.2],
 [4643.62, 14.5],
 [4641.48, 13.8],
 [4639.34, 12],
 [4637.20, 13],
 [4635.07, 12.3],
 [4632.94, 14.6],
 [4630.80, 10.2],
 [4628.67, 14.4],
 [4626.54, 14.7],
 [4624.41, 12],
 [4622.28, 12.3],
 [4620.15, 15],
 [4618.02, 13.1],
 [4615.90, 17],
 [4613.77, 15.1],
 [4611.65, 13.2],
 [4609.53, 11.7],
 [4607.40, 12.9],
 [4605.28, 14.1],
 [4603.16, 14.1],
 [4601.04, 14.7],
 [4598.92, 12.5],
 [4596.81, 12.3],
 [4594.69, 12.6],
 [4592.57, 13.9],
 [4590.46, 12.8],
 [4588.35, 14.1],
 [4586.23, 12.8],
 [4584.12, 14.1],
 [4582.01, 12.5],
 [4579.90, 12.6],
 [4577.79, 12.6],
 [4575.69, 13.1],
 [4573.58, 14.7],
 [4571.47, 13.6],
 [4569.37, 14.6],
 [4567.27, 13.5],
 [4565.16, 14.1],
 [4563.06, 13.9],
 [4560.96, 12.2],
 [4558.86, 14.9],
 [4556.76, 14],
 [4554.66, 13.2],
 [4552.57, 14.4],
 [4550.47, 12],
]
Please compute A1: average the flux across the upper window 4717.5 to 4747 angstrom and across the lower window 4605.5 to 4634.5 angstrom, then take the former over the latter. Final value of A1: 1.0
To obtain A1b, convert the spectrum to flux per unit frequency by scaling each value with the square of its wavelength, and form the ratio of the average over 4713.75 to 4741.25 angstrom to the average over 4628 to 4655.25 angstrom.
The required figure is 1.06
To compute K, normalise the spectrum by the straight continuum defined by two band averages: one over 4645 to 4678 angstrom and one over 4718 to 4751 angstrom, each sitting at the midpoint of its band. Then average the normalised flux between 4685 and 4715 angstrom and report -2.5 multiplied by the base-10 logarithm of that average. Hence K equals 0.092 mag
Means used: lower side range 13.9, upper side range 13.8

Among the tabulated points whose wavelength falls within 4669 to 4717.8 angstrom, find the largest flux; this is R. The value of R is 15.6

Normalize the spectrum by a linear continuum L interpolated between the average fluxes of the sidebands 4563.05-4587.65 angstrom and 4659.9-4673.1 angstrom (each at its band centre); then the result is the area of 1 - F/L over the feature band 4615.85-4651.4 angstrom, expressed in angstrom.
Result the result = 0.32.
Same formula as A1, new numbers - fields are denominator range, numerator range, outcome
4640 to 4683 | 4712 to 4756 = 1.00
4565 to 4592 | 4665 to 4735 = 0.97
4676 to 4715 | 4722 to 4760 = 1.09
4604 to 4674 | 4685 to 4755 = 0.98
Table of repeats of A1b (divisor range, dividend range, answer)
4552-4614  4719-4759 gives 1.10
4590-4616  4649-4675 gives 1.07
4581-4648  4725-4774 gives 1.08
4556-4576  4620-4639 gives 0.96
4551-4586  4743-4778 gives 1.08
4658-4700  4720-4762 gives 1.05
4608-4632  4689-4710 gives 0.96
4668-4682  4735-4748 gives 1.10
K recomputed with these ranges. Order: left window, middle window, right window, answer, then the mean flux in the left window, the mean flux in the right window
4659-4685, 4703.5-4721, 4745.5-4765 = 0.061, 13.5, 13.3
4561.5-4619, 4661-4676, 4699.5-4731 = -0.059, 13.6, 12.7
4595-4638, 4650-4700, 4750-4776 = -0.012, 13.4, 13.6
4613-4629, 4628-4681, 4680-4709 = 0.002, 14.2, 12.8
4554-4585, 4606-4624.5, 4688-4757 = -0.014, 13.6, 13.3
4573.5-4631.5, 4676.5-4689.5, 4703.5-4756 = 0.042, 13.4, 13.5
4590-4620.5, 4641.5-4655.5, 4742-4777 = -0.057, 13.7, 13.5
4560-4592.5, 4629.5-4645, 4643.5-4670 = 0.065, 13.4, 13.8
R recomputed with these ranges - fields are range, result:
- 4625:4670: 15.5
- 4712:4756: 16.2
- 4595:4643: 17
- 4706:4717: 13.8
